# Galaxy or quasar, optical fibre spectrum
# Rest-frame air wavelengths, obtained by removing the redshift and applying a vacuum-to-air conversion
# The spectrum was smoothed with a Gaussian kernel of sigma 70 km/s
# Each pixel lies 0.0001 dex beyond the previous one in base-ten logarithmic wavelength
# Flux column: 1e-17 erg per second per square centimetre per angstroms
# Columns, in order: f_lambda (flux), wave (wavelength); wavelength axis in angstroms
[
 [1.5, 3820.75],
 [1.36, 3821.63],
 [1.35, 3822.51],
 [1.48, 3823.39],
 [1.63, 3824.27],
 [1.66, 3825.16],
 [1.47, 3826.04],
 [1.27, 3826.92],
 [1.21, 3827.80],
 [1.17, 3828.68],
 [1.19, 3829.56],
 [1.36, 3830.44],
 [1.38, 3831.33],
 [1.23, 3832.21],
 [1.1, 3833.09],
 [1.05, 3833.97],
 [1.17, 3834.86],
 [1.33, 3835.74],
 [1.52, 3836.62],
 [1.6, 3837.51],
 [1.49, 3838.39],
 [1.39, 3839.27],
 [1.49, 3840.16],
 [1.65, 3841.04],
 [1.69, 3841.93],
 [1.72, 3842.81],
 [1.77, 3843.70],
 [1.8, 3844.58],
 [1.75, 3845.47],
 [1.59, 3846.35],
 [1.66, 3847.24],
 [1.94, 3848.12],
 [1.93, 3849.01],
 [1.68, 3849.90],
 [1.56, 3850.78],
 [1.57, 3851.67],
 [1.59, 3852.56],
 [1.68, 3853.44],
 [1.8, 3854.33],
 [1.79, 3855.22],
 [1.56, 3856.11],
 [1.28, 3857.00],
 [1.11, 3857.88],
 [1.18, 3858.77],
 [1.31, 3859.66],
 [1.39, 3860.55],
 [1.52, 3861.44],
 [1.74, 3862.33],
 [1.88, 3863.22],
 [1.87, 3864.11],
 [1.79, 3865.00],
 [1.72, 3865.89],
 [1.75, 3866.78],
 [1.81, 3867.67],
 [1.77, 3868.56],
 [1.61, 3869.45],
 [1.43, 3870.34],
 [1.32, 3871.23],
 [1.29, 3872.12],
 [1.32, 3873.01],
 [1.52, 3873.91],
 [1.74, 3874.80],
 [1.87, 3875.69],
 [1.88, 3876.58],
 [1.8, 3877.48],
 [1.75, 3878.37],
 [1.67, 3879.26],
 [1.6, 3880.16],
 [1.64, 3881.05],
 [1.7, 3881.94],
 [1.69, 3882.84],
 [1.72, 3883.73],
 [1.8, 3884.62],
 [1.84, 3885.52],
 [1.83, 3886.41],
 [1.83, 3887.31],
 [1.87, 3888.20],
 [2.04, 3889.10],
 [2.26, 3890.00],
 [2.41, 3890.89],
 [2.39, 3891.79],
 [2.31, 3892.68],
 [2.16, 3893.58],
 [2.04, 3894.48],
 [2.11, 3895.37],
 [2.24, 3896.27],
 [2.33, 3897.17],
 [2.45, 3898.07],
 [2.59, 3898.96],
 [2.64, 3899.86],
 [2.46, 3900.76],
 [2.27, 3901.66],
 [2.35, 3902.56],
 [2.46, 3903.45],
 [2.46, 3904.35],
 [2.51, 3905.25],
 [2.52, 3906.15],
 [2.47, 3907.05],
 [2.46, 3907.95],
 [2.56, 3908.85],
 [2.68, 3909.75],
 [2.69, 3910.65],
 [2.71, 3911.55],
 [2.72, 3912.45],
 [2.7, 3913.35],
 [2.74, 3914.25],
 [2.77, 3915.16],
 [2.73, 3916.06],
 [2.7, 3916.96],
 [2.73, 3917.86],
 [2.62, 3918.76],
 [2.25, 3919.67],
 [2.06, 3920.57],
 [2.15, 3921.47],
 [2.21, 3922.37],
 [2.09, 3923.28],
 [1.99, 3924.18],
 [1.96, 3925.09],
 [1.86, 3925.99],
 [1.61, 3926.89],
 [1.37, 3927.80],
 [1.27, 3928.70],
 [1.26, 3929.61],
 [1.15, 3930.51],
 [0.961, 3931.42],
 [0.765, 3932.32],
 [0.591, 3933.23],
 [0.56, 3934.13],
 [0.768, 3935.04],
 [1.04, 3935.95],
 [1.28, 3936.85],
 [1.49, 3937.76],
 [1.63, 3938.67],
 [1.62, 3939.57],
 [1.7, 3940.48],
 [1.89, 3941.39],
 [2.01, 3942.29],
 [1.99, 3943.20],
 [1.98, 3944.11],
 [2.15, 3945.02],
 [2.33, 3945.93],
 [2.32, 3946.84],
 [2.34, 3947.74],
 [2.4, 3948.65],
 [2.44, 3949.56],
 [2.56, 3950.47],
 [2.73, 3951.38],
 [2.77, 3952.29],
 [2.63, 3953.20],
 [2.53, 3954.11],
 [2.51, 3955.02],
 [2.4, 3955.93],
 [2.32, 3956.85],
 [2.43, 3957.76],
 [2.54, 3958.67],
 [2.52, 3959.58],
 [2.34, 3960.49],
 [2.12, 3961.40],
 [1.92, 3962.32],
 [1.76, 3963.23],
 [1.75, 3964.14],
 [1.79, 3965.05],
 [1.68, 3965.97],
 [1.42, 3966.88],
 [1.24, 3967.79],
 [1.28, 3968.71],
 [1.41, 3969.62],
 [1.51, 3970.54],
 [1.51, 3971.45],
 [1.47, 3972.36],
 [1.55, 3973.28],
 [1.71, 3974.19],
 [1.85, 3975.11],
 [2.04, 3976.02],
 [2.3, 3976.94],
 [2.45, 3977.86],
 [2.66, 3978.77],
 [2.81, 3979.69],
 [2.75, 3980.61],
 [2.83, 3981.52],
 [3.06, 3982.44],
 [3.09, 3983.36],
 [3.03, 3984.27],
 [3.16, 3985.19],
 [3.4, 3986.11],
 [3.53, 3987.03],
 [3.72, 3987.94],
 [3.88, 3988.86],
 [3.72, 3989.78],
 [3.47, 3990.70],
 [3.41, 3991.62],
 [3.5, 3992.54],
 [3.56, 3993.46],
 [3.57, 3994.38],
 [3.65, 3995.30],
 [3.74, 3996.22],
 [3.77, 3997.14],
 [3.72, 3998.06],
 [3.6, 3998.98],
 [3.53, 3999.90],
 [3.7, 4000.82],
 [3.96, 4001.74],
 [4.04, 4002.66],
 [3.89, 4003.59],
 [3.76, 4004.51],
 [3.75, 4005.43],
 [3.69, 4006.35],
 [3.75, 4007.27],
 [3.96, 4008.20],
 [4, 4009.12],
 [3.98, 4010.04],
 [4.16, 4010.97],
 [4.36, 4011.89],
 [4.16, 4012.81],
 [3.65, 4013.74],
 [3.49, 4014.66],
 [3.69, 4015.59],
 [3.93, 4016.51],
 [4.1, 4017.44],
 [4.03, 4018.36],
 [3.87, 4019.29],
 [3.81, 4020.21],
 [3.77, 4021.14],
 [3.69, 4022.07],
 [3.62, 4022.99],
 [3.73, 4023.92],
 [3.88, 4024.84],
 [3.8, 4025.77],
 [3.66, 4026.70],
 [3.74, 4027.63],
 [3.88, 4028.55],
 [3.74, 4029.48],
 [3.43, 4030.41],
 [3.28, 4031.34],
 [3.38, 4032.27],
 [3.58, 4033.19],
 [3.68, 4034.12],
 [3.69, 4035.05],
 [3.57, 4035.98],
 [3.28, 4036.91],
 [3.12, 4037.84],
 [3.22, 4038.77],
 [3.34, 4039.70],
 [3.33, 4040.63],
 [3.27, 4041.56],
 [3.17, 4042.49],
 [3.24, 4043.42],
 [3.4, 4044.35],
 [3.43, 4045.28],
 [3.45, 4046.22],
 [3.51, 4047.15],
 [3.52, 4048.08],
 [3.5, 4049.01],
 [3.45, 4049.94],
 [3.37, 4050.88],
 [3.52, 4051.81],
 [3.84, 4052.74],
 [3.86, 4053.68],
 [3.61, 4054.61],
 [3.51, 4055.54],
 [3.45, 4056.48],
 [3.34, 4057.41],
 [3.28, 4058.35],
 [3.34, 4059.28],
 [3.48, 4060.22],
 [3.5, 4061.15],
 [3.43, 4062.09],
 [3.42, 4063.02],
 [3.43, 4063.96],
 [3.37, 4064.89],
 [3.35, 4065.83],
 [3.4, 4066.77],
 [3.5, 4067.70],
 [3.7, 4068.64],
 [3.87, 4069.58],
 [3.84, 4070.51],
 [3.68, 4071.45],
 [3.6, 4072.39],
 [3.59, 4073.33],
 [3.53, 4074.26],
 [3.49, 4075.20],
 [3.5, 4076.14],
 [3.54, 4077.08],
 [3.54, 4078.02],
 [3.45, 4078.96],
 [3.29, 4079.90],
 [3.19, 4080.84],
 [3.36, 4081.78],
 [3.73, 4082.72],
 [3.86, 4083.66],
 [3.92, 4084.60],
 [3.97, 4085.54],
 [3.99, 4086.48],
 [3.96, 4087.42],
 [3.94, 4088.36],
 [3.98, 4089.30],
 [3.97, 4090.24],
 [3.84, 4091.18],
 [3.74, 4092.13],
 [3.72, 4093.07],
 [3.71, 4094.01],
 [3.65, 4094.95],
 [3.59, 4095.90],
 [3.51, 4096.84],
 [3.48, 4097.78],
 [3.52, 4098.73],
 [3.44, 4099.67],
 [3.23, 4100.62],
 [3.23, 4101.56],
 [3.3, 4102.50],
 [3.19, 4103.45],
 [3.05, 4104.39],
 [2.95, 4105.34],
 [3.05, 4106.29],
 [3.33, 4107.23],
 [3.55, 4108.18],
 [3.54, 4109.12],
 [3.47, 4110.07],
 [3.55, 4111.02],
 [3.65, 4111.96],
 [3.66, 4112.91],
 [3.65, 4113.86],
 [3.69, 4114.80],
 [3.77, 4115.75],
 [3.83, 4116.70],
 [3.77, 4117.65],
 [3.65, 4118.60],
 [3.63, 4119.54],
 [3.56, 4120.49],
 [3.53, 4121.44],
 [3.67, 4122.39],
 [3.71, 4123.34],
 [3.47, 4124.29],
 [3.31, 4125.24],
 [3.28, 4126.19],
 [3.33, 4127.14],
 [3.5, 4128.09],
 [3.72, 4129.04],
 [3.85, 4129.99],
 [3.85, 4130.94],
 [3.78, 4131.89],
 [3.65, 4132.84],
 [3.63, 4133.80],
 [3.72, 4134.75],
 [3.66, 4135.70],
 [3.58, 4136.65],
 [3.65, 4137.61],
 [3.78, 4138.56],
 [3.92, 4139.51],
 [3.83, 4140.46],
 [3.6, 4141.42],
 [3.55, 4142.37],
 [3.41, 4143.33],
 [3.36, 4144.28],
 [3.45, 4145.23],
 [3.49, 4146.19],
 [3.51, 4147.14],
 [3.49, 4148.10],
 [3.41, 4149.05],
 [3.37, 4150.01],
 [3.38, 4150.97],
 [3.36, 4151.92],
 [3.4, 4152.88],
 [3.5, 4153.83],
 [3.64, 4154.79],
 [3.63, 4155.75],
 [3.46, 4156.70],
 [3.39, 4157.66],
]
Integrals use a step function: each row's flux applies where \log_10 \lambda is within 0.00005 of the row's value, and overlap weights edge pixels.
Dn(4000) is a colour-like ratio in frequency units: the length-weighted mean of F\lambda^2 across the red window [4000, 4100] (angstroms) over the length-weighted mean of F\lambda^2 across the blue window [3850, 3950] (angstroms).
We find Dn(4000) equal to 2.05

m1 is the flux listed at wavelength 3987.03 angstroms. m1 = 3.53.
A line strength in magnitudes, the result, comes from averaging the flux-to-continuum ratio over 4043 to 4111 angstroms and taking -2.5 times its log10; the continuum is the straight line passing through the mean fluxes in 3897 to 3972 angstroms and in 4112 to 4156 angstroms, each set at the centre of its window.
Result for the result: -0.12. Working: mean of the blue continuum 2.06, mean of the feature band 3.53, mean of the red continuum 3.59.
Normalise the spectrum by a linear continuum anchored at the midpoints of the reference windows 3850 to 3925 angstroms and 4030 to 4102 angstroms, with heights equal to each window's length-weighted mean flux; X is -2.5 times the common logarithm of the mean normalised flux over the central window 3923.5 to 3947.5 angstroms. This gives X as 0.50 mag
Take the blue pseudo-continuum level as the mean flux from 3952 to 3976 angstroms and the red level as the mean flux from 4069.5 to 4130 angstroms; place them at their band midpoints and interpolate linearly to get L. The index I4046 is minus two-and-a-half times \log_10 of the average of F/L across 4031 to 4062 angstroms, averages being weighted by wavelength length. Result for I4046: -0.17 mag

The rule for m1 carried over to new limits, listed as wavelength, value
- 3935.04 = 0.768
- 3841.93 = 1.69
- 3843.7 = 1.77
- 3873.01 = 1.32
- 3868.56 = 1.77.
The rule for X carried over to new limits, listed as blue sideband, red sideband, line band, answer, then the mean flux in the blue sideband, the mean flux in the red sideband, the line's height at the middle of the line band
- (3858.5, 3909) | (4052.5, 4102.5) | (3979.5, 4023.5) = -0.23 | 1.95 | 3.59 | 2.94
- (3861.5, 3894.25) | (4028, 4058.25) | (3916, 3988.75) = 0.23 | 1.79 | 3.47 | 2.55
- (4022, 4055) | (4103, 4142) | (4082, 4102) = -0.05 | 3.52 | 3.58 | 3.56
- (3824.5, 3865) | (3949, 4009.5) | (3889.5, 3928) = -0.12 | 1.52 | 2.81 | 2.13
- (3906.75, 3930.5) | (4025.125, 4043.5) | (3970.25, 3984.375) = 0.26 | 2.26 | 3.48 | 2.88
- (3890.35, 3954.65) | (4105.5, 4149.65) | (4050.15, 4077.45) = -0.13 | 2.12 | 3.58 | 3.13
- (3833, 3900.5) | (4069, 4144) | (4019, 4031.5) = -0.24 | 1.74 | 3.6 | 2.97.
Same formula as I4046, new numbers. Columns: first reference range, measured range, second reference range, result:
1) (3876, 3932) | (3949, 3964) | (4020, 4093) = 0.10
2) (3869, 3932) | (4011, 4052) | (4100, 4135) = -0.22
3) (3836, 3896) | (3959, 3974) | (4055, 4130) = 0.42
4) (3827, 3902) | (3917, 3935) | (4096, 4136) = 0.28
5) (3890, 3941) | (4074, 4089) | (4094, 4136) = -0.11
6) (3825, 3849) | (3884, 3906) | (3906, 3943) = -0.25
